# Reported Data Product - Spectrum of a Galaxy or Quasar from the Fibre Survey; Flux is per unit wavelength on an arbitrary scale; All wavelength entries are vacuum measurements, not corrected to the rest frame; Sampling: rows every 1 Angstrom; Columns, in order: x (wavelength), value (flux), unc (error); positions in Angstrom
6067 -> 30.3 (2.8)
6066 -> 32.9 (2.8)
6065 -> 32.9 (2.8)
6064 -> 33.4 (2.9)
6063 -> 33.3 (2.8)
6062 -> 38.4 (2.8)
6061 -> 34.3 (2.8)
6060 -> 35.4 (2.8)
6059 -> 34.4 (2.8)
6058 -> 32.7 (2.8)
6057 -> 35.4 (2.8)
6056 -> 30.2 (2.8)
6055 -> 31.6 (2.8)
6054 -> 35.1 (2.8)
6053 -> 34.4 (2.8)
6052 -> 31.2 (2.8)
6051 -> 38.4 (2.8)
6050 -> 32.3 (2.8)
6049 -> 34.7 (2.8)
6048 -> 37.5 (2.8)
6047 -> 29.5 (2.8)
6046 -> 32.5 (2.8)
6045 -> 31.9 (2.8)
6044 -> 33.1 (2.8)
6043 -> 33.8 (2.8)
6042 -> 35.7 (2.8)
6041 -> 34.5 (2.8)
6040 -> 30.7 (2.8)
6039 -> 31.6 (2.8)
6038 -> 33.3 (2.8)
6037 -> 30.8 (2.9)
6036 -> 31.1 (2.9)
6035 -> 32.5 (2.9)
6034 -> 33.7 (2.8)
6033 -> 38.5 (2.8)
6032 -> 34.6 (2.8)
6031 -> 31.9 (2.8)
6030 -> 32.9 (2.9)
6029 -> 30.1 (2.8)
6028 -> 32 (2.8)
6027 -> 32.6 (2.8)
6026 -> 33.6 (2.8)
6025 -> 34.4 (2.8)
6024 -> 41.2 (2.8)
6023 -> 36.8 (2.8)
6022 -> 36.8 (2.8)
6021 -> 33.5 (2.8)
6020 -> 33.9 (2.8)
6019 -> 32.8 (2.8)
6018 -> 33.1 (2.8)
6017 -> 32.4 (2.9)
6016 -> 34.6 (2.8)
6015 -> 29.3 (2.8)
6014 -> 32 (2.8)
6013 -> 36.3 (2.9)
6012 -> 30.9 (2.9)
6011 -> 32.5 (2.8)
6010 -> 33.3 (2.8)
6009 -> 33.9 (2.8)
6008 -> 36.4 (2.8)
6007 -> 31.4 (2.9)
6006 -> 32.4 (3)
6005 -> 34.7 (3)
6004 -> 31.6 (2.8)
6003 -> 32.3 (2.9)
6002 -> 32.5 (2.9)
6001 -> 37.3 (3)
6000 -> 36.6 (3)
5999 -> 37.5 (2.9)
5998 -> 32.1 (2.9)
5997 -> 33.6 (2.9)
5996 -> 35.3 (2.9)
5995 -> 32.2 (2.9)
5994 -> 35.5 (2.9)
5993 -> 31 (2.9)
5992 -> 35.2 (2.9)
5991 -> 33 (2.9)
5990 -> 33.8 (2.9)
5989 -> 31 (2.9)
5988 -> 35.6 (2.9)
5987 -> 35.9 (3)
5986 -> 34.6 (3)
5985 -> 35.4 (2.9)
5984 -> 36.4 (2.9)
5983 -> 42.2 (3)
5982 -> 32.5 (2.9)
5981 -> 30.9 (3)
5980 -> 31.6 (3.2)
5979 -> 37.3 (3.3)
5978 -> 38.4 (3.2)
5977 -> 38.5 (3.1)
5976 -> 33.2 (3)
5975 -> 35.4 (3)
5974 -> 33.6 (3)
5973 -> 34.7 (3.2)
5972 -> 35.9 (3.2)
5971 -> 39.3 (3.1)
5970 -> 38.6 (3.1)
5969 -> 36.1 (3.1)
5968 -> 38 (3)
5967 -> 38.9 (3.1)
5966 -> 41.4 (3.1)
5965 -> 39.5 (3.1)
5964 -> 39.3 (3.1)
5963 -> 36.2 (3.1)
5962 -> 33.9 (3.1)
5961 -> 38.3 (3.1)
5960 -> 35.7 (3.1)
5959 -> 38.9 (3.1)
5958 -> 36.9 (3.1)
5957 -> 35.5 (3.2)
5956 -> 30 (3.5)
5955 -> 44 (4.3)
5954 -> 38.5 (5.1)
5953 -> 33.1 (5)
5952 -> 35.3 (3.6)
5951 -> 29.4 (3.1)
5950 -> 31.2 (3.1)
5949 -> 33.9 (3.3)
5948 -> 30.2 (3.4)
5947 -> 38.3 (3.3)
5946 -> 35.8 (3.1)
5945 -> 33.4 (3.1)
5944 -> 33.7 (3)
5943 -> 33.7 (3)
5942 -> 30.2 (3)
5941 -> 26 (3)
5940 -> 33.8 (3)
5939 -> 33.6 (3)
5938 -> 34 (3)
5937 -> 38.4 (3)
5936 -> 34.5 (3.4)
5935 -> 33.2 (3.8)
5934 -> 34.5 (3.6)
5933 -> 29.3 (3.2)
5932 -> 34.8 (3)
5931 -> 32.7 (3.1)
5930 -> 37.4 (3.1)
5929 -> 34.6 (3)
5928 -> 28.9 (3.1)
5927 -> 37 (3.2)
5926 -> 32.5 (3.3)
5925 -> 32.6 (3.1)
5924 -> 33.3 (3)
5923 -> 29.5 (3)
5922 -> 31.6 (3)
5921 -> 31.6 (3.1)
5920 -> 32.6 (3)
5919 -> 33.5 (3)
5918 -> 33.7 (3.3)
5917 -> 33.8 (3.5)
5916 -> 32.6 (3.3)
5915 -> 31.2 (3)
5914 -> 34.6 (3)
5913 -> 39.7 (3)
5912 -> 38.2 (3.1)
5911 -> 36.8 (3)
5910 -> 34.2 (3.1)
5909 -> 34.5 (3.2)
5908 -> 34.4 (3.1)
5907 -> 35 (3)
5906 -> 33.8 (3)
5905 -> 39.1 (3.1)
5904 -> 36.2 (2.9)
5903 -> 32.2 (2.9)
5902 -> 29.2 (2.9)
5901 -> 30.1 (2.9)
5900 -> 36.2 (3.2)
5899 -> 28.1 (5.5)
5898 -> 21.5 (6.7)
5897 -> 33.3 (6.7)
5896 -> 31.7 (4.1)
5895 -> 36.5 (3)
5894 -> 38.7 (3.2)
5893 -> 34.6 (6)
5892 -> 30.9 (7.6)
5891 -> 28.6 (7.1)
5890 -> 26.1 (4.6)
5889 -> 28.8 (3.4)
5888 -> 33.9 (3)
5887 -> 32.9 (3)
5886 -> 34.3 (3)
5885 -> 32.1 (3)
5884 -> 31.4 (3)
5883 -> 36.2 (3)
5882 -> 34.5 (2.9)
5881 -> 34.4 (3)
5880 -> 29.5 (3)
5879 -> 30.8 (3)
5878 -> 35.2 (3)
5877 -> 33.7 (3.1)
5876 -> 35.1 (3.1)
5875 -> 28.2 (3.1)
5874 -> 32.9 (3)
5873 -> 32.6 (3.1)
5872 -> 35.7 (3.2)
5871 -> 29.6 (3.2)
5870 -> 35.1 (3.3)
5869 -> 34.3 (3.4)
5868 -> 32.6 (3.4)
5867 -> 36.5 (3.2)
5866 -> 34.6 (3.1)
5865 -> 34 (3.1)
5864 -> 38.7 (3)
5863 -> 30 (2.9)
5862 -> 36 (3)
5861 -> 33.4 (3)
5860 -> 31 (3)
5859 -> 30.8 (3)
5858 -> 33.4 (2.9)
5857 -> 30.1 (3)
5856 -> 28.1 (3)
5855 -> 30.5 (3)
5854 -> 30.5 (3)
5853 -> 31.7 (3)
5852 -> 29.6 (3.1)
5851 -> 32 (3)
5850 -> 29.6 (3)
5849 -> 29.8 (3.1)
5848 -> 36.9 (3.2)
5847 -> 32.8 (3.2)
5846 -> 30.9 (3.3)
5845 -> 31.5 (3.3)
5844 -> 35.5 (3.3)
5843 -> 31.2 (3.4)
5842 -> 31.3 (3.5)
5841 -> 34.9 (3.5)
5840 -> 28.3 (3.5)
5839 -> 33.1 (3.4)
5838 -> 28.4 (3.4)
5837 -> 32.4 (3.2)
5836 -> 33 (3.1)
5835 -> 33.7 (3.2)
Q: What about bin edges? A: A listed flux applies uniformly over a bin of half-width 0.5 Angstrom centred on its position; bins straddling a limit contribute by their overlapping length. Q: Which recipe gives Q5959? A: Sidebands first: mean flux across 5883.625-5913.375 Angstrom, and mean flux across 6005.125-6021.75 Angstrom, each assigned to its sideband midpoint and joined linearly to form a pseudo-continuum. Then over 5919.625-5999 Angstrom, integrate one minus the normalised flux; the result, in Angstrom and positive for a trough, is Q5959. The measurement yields -3.8 Angstrom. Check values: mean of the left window 33.1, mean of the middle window 34.7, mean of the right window 33.1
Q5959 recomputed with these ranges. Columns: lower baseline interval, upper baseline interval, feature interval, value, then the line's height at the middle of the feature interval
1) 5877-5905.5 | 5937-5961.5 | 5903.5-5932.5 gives -0.7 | 33.3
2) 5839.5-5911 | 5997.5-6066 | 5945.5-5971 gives -2.4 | 33.2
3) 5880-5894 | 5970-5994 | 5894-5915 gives -0.6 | 32.9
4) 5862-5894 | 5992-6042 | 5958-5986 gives -2.7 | 33.4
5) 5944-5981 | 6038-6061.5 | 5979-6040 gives 1.5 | 34.6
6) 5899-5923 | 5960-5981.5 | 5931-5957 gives 1.2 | 35.4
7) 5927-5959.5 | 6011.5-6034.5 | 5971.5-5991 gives -0.6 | 33.9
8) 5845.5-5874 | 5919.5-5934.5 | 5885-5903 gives 0.6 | 32.7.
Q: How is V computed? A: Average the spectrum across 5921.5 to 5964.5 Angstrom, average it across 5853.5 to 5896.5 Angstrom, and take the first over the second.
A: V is 1.0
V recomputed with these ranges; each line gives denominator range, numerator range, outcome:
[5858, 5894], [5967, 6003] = 1.07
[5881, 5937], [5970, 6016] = 1.04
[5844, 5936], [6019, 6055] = 1.02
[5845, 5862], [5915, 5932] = 1.05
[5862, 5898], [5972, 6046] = 1.03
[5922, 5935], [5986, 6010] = 1.03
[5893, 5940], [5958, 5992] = 1.08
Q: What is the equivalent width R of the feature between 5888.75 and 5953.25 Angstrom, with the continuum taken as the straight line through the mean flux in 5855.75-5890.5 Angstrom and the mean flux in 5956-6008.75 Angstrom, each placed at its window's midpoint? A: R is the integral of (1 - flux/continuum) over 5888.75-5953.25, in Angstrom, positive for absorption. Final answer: 1.5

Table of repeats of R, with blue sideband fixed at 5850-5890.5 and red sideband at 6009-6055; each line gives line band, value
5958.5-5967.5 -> -1.35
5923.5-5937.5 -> -0.41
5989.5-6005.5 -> -0.35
